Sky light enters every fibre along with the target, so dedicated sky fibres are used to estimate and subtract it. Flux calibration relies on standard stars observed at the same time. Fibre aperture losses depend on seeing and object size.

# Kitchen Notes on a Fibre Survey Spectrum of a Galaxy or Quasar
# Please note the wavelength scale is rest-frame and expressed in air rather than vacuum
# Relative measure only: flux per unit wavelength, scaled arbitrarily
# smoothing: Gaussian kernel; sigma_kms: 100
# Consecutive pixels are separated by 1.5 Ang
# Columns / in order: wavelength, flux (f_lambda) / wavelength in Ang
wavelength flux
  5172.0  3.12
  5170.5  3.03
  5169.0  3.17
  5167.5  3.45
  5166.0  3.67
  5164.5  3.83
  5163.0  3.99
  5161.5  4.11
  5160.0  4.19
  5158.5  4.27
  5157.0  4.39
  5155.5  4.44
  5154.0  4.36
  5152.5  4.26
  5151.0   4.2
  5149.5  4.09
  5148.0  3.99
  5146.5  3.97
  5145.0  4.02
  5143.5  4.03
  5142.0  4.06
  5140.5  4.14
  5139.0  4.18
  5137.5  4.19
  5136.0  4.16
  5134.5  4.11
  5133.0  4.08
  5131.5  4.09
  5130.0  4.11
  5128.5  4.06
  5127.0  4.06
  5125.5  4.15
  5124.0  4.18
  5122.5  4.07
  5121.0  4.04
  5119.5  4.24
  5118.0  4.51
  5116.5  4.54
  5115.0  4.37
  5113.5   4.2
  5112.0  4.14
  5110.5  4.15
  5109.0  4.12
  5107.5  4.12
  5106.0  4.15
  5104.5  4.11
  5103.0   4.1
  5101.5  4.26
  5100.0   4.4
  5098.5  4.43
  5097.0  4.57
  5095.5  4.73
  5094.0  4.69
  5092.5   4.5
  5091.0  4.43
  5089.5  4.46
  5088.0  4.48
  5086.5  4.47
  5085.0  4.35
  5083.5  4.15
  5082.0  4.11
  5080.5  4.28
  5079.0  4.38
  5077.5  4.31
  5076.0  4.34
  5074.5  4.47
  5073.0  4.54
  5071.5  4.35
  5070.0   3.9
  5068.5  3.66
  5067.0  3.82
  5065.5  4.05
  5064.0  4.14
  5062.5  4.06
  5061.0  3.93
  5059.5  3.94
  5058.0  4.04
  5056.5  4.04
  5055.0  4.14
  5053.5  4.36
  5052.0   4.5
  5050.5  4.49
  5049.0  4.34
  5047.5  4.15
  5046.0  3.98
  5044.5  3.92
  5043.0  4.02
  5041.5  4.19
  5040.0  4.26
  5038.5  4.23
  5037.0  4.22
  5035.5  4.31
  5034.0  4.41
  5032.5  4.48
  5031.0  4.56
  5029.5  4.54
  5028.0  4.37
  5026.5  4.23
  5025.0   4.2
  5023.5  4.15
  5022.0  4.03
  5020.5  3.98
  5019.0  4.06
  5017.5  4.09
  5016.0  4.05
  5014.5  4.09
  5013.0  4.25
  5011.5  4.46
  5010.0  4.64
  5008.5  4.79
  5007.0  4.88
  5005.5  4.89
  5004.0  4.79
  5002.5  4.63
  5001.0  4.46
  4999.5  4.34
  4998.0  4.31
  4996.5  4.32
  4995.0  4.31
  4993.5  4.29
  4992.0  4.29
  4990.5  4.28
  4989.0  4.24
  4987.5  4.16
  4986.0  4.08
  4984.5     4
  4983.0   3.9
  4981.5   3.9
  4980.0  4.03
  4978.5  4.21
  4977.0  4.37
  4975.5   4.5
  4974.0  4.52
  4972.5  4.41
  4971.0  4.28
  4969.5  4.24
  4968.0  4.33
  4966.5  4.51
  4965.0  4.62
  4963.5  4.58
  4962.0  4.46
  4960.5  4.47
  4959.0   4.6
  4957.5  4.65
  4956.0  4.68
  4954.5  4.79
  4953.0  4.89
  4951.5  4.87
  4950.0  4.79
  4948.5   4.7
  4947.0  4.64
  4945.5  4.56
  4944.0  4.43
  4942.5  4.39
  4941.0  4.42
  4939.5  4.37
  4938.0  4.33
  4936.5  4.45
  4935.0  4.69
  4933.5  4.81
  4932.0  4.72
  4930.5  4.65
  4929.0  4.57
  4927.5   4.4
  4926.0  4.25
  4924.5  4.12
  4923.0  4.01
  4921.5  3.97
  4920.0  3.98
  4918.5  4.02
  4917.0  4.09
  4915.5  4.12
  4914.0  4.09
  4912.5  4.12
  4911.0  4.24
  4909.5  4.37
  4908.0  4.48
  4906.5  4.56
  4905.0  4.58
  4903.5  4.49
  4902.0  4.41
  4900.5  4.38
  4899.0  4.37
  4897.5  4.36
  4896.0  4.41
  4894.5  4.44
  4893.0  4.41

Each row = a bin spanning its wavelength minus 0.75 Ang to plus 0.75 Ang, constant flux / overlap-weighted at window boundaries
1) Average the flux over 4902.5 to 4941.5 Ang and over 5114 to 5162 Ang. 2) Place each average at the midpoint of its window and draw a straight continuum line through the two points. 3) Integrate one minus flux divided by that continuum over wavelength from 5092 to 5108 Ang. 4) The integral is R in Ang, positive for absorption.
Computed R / -0.6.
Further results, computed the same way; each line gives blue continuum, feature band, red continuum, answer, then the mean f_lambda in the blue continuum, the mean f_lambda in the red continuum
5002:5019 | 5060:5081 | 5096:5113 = 0.8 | 4.48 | 4.24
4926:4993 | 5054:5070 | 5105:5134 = 1.1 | 4.45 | 4.18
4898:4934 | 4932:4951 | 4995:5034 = -1.0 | 4.32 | 4.38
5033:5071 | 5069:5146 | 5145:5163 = -1.7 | 4.13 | 4.19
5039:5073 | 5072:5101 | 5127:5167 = -2.2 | 4.11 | 4.11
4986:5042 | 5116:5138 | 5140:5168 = -0.2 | 4.34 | 4.08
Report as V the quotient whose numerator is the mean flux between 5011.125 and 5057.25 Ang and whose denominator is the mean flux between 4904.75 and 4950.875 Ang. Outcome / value 1.0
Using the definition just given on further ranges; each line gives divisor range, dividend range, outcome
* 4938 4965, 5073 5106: 0.95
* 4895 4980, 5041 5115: 0.96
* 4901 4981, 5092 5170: 0.94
